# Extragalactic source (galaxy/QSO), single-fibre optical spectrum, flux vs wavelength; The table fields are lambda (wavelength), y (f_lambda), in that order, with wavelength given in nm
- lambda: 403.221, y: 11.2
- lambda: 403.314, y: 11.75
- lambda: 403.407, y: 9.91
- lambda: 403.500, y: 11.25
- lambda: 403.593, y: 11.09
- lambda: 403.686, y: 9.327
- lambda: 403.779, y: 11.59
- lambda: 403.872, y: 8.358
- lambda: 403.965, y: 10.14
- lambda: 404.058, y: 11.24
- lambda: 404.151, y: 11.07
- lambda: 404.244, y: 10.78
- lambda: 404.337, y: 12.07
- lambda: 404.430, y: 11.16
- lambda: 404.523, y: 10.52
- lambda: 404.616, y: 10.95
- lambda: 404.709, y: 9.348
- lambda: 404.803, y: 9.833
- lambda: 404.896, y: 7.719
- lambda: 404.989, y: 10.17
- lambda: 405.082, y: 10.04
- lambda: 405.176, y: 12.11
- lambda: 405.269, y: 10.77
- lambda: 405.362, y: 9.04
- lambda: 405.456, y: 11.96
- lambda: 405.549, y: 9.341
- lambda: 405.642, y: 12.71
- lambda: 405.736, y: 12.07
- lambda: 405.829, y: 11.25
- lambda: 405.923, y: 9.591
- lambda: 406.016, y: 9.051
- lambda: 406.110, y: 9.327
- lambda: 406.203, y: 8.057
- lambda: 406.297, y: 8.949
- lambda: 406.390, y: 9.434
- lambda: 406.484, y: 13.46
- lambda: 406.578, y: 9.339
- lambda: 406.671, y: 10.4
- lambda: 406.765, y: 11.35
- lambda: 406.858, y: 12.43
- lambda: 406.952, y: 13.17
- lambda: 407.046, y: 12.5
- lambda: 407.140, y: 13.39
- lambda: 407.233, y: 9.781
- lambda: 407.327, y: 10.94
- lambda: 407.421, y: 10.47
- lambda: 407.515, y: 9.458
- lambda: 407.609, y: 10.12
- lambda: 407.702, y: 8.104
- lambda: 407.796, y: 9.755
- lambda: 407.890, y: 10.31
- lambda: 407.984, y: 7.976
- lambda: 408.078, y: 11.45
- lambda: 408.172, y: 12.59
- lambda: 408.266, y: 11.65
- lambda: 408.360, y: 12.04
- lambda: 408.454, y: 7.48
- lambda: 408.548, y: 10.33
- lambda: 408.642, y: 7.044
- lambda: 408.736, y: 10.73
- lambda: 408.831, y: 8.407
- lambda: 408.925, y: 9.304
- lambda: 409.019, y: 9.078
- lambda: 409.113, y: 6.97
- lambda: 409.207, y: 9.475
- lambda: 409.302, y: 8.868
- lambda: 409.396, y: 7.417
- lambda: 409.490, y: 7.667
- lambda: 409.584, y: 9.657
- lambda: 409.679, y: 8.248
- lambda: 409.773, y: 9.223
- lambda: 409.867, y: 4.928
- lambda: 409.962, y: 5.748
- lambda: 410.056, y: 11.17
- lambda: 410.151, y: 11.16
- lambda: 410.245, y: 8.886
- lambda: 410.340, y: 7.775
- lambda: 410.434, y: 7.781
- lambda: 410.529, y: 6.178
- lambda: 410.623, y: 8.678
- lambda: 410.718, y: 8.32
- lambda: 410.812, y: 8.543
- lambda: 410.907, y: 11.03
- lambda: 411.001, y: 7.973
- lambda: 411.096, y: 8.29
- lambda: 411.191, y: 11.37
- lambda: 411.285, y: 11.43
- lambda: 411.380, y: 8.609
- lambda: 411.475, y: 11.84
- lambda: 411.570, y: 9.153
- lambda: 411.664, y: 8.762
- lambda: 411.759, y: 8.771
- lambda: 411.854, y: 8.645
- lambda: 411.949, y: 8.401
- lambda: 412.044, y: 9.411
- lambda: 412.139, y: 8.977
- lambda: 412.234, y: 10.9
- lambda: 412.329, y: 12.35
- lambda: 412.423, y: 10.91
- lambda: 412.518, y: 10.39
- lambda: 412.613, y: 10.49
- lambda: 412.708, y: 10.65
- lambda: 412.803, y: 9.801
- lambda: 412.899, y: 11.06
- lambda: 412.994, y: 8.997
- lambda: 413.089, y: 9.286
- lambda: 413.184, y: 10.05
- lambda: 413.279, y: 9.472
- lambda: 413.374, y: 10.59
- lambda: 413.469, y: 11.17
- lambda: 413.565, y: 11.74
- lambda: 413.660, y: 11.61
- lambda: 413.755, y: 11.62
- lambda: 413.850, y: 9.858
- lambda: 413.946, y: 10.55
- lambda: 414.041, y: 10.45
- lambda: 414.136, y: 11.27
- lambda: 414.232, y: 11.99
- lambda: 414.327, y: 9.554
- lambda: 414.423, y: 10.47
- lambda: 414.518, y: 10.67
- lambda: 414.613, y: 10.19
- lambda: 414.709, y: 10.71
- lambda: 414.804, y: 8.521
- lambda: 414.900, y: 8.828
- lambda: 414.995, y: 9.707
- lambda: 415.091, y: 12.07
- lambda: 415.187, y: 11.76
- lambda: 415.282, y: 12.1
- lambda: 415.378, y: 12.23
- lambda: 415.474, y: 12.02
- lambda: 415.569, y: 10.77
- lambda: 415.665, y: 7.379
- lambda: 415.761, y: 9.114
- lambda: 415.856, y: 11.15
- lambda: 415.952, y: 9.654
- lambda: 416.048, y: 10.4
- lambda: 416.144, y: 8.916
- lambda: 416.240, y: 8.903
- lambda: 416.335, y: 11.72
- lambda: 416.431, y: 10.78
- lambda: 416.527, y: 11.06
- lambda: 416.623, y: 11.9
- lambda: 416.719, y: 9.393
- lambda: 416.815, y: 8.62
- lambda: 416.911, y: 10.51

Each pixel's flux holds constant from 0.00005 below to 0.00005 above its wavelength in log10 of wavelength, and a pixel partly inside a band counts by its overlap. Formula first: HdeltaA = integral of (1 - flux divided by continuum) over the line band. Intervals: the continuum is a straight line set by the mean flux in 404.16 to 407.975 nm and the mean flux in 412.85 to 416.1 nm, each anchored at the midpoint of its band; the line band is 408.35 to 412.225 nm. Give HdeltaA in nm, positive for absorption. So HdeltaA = 0.605 nm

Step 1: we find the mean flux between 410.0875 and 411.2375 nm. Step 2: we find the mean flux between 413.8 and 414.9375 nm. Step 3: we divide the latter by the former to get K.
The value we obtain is 1.16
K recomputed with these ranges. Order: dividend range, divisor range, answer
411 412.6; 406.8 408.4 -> 0.90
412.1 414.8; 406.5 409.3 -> 1.03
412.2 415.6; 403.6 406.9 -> 1.02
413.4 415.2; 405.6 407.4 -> 0.98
